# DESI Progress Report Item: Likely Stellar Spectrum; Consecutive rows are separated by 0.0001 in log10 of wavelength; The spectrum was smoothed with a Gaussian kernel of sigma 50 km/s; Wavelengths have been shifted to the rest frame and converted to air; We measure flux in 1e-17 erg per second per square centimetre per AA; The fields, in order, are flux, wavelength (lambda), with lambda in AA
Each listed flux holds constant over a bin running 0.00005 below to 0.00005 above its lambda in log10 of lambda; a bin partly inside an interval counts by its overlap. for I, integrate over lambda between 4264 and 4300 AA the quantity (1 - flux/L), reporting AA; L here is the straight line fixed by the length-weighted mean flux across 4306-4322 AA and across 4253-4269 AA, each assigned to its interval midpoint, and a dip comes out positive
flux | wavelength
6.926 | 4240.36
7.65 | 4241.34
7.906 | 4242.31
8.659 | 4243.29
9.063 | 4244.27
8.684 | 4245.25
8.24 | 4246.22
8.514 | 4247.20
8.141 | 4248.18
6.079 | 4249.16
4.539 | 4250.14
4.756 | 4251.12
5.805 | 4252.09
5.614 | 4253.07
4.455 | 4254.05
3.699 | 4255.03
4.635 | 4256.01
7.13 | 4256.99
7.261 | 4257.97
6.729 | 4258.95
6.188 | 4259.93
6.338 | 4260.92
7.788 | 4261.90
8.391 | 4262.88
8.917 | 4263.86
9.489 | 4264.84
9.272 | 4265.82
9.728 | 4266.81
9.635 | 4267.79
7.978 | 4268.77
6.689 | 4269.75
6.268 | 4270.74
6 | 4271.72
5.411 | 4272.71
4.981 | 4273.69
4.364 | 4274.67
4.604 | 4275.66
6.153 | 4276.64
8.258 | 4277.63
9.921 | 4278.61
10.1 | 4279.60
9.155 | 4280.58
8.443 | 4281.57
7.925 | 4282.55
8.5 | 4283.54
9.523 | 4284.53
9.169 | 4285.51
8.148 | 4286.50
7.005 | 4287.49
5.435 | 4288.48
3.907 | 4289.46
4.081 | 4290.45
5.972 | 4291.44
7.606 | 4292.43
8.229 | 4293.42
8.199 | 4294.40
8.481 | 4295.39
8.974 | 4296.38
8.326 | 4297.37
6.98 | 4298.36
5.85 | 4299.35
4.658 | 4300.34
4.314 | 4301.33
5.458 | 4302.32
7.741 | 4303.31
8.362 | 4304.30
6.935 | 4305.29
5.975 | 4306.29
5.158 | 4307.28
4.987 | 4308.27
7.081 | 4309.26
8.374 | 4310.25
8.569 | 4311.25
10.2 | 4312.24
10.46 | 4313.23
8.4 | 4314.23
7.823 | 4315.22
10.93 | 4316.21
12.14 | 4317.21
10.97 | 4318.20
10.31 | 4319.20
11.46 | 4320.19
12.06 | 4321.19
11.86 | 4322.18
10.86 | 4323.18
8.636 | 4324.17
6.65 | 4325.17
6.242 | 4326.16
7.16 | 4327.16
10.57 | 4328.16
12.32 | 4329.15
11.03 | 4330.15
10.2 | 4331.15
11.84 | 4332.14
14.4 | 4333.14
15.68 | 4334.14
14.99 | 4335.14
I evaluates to 2.38 AA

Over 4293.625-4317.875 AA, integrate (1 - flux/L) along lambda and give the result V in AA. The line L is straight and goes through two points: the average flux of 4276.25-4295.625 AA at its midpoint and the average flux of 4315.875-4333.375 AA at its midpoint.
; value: 3.8 AA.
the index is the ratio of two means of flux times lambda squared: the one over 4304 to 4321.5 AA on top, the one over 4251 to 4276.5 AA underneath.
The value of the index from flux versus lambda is 1.37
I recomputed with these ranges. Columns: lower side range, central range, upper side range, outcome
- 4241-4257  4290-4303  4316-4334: 3.4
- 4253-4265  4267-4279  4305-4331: 0.8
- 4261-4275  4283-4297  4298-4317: 0.1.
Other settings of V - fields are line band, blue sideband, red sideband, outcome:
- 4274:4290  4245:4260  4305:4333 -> 0.2 AA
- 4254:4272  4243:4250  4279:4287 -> 2.4 AA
